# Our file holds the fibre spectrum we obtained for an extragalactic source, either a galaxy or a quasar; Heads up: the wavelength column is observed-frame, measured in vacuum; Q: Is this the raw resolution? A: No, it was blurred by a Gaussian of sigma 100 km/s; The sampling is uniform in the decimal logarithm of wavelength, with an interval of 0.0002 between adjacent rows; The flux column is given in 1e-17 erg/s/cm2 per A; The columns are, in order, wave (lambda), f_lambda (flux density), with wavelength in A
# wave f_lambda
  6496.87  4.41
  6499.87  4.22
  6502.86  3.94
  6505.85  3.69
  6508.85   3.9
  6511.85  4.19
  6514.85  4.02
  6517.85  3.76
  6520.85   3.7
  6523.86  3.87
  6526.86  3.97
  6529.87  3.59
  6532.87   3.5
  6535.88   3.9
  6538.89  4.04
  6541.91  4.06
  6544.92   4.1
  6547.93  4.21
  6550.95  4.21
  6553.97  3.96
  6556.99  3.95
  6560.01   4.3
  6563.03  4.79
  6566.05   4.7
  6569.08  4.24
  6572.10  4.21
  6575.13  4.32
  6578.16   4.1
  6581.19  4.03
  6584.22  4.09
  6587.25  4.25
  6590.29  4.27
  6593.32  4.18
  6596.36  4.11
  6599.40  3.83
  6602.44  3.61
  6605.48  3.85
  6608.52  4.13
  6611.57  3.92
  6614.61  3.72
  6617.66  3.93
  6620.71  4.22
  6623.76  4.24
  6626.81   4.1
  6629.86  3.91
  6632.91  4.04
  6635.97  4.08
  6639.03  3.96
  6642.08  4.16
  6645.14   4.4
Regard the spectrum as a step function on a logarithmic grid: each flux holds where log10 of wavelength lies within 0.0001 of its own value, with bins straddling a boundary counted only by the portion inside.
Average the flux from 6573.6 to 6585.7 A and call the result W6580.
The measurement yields 4.13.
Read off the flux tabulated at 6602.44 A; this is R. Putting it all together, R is 3.61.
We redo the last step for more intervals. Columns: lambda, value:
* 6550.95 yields 4.21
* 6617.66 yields 3.93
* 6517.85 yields 3.76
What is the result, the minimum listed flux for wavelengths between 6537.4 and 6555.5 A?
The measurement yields 3.96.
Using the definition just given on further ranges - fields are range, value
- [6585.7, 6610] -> 3.61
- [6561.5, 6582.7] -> 4.03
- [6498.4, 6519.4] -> 3.69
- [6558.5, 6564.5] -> 4.3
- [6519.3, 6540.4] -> 3.5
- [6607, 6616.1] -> 3.72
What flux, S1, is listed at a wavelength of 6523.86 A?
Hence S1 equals 3.87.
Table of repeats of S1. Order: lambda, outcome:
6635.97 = 4.08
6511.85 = 4.19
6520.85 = 3.7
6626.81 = 4.1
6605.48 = 3.85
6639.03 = 3.96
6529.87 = 3.59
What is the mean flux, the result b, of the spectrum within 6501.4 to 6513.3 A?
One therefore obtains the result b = 3.93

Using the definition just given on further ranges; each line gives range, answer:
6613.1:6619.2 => 3.82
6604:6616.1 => 3.91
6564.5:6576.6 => 4.37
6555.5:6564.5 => 4.35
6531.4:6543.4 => 3.87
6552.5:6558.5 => 3.95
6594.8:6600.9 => 3.97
